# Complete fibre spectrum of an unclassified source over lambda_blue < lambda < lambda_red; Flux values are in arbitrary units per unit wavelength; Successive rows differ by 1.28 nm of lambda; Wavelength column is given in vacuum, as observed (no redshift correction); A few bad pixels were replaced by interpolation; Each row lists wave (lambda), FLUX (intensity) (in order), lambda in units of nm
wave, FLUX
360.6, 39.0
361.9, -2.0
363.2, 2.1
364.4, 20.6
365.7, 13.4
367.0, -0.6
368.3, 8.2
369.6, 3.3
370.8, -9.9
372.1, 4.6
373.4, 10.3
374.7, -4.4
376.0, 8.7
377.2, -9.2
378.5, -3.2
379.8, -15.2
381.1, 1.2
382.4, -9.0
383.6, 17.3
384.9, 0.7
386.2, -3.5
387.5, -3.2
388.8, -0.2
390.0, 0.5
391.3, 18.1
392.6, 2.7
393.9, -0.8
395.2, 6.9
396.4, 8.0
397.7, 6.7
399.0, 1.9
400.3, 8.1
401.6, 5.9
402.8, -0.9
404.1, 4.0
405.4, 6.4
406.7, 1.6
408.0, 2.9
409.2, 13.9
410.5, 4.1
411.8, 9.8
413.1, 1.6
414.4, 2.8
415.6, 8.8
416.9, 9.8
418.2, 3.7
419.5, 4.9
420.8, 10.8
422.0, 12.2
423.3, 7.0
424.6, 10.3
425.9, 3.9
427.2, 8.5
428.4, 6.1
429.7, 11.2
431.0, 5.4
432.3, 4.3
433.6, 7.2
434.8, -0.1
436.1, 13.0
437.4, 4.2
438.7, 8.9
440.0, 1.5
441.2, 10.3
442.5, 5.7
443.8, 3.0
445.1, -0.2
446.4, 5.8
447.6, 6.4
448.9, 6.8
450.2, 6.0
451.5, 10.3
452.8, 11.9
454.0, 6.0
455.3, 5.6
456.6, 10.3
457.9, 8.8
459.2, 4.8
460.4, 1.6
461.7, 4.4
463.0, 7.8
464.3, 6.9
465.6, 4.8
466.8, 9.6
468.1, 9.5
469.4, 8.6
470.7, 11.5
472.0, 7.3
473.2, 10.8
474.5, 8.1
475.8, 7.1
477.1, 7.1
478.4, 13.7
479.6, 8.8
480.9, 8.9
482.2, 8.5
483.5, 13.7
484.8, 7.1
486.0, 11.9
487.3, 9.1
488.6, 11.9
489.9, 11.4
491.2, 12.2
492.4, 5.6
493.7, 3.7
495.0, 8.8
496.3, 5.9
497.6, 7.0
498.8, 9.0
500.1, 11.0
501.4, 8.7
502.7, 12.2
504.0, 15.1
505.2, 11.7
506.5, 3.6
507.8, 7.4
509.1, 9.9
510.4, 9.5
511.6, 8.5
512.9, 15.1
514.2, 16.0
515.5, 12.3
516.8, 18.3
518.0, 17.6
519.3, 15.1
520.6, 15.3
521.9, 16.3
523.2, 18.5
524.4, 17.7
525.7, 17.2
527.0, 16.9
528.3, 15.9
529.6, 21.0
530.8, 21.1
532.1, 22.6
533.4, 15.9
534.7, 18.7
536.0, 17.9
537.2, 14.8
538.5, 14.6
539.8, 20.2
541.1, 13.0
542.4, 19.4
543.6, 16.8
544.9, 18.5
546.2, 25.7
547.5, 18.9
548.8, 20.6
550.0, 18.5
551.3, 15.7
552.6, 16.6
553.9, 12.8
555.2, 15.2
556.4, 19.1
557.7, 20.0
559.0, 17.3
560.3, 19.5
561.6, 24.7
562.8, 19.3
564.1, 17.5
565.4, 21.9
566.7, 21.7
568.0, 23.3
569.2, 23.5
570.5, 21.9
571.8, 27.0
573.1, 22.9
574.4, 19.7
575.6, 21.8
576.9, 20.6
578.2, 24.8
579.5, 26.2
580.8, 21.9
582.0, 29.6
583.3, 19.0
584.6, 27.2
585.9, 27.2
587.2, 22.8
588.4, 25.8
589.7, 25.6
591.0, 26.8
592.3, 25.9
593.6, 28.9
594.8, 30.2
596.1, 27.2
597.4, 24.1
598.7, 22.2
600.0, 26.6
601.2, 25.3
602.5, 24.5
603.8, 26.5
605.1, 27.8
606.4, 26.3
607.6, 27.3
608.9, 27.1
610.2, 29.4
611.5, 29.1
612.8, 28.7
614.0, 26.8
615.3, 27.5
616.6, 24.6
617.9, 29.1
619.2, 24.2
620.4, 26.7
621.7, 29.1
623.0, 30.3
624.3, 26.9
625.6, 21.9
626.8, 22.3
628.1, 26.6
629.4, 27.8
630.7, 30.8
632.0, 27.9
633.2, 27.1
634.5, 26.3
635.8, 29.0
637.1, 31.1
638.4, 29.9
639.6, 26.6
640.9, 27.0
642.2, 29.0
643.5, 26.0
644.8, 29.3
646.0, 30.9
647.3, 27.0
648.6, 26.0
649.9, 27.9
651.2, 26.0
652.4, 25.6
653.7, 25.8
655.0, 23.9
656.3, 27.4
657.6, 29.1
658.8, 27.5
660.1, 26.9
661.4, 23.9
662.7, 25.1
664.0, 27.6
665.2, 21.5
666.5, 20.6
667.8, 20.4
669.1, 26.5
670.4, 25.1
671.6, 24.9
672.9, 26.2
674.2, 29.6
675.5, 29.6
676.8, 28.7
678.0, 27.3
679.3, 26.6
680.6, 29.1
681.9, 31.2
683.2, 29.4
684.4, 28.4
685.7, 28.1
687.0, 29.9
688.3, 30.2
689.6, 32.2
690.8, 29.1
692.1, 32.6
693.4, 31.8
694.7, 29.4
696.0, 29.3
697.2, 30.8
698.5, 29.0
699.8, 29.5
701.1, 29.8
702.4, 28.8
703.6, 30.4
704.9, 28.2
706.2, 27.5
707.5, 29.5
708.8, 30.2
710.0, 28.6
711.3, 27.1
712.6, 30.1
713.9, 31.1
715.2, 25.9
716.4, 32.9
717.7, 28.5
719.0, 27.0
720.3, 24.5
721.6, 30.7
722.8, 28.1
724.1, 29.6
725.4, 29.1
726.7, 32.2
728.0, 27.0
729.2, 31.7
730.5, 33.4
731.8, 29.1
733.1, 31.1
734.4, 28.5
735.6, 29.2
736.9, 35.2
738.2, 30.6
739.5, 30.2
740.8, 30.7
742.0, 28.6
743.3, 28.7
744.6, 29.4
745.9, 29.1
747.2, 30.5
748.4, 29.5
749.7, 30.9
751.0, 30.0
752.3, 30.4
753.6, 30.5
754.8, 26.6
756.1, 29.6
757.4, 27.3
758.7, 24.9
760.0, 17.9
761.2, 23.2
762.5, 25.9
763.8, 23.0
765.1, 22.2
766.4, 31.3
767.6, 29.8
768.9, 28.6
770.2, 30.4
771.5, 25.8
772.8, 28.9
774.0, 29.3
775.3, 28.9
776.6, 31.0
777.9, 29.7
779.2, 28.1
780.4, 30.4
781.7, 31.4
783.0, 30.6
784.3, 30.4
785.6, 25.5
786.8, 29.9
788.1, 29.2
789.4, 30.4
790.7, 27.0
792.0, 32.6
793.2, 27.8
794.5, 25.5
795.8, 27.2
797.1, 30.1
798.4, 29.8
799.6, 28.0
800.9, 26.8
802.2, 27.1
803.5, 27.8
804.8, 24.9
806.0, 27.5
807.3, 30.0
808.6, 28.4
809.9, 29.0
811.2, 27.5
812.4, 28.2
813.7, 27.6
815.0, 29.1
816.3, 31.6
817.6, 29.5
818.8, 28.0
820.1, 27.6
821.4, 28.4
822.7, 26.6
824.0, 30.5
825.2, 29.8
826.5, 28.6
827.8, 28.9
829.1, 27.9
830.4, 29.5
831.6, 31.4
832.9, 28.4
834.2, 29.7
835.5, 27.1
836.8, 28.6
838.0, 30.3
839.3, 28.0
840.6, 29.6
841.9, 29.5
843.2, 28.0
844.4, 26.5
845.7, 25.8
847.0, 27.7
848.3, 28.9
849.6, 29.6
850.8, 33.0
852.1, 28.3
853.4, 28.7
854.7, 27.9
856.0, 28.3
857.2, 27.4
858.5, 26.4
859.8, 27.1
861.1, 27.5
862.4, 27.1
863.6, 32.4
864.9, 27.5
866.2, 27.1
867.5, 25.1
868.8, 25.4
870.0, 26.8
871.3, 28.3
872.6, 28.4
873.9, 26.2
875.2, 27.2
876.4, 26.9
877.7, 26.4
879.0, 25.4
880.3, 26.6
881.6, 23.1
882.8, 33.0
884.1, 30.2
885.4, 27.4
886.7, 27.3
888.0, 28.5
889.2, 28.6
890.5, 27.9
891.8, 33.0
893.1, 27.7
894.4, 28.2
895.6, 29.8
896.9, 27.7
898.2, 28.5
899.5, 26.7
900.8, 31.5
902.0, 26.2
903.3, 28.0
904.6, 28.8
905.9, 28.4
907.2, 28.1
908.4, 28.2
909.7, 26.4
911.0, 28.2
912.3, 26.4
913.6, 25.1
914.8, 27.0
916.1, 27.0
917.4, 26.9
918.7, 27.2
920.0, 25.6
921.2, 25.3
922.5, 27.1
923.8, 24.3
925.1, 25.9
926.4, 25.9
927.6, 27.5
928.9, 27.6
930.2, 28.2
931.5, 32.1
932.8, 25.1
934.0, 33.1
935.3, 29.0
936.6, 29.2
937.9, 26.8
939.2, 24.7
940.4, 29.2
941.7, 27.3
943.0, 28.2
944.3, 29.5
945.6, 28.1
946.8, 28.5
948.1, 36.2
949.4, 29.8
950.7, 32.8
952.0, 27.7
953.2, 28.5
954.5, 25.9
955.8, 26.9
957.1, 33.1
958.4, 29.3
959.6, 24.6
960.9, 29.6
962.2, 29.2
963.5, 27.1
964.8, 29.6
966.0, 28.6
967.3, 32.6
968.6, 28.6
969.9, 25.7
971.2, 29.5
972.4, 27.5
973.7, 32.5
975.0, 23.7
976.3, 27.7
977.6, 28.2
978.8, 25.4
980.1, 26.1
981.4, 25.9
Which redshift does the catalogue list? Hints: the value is 0.287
